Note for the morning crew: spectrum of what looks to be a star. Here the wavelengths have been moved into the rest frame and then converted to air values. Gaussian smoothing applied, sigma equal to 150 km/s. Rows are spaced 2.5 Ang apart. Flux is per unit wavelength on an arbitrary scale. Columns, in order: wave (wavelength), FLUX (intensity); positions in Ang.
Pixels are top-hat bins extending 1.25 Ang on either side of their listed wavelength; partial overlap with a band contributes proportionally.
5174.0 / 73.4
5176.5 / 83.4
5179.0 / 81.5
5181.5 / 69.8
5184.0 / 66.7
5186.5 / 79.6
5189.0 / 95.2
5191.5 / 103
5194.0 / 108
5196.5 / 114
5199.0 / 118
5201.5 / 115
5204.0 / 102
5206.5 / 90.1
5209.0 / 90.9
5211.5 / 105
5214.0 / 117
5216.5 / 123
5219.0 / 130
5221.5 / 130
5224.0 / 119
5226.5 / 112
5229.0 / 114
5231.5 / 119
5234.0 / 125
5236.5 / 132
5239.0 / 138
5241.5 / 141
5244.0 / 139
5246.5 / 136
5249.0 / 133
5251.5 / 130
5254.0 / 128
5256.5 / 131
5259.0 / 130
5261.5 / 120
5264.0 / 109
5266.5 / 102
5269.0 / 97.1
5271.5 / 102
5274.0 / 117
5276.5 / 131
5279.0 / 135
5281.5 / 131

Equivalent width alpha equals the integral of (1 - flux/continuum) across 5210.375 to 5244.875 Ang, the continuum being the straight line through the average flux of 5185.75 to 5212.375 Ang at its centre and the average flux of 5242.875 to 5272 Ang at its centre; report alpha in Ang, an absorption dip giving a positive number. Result -3.9 Ang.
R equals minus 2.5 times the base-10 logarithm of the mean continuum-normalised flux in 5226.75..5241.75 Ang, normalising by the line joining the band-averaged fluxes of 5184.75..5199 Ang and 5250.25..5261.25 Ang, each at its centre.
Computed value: -0.06 mag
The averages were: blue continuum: 100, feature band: 126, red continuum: 129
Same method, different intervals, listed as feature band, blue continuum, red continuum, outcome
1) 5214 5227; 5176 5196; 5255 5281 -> -0.224 mag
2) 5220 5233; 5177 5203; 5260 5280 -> -0.152 mag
